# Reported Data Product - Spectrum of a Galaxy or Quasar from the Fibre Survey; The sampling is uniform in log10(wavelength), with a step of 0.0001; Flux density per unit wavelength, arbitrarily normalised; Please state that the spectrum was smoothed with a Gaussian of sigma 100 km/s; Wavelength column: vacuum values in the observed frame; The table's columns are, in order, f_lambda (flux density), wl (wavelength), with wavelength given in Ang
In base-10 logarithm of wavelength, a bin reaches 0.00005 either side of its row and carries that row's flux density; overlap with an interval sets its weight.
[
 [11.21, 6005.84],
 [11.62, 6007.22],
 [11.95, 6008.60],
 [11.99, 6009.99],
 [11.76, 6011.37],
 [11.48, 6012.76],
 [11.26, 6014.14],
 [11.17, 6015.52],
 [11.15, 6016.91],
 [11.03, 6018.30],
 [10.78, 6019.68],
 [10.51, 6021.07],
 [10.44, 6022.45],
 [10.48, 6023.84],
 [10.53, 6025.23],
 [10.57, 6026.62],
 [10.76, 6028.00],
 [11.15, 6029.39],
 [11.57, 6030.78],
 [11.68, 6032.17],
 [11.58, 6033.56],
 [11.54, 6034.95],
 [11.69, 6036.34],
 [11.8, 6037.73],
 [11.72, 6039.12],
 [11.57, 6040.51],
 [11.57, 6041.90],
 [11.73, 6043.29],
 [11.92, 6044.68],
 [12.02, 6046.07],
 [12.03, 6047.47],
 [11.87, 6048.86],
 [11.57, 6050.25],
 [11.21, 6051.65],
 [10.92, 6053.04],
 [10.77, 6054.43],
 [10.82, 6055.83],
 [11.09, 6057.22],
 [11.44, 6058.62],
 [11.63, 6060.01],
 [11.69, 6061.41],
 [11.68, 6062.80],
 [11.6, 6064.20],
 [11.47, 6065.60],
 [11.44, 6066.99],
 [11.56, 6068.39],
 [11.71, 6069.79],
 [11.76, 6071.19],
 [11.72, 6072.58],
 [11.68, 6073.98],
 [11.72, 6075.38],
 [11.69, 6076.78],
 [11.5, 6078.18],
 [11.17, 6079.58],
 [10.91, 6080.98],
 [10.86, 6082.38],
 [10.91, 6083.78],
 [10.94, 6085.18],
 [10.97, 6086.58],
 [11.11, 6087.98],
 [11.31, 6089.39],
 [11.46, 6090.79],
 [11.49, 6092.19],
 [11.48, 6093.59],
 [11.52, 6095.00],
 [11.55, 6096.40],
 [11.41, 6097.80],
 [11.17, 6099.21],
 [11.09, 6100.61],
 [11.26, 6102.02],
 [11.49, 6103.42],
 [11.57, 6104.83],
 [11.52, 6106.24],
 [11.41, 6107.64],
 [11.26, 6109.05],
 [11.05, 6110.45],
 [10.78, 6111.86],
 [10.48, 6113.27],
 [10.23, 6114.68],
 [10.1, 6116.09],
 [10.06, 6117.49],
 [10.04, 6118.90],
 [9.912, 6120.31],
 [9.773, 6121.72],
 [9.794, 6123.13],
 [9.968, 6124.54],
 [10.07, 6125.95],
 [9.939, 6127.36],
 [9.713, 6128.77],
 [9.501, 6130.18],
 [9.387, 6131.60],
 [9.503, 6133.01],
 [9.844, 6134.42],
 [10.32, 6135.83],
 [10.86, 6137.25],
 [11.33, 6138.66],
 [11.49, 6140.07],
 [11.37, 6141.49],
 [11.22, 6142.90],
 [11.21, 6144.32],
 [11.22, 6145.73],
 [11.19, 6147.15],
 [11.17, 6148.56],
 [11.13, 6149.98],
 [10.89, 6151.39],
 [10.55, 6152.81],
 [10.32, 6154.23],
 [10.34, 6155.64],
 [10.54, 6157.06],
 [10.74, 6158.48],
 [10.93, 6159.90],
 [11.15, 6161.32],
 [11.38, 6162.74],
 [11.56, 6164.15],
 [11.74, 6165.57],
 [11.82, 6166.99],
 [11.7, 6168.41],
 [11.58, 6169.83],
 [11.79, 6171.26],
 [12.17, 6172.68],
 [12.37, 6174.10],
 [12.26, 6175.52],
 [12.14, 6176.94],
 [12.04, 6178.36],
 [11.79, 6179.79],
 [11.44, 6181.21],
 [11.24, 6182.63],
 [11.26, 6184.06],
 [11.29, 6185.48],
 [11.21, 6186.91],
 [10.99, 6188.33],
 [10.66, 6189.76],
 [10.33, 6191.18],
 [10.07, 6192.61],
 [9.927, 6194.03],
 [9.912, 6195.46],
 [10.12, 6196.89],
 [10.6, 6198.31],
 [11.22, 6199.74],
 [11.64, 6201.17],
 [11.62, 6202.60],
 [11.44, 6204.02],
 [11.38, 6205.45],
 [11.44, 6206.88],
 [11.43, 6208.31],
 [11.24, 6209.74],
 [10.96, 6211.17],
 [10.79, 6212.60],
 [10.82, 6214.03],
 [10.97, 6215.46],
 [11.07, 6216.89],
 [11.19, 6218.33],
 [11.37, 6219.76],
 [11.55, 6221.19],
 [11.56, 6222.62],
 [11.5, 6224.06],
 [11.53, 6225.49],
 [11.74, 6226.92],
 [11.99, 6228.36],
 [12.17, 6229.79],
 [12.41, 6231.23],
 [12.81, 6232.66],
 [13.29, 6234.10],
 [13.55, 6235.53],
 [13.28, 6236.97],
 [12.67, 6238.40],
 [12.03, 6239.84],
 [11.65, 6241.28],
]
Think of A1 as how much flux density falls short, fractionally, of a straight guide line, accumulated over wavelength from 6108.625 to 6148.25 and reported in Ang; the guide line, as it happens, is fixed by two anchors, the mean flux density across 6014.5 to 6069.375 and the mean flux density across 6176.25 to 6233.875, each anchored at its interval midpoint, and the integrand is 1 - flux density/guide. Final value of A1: 3.1 Ang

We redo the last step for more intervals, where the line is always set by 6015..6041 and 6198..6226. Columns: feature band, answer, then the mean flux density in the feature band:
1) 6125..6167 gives 1.86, 10.7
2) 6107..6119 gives 0.62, 10.6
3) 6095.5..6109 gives -0.23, 11.4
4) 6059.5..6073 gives -0.55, 11.6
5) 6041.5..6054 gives -0.54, 11.6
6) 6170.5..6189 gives -0.73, 11.7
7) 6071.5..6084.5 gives -0.22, 11.4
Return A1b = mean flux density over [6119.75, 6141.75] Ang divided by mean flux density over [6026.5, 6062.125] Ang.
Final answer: 0.88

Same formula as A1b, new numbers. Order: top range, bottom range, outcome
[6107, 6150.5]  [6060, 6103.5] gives 0.92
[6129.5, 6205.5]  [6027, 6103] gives 0.97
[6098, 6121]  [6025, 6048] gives 0.94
